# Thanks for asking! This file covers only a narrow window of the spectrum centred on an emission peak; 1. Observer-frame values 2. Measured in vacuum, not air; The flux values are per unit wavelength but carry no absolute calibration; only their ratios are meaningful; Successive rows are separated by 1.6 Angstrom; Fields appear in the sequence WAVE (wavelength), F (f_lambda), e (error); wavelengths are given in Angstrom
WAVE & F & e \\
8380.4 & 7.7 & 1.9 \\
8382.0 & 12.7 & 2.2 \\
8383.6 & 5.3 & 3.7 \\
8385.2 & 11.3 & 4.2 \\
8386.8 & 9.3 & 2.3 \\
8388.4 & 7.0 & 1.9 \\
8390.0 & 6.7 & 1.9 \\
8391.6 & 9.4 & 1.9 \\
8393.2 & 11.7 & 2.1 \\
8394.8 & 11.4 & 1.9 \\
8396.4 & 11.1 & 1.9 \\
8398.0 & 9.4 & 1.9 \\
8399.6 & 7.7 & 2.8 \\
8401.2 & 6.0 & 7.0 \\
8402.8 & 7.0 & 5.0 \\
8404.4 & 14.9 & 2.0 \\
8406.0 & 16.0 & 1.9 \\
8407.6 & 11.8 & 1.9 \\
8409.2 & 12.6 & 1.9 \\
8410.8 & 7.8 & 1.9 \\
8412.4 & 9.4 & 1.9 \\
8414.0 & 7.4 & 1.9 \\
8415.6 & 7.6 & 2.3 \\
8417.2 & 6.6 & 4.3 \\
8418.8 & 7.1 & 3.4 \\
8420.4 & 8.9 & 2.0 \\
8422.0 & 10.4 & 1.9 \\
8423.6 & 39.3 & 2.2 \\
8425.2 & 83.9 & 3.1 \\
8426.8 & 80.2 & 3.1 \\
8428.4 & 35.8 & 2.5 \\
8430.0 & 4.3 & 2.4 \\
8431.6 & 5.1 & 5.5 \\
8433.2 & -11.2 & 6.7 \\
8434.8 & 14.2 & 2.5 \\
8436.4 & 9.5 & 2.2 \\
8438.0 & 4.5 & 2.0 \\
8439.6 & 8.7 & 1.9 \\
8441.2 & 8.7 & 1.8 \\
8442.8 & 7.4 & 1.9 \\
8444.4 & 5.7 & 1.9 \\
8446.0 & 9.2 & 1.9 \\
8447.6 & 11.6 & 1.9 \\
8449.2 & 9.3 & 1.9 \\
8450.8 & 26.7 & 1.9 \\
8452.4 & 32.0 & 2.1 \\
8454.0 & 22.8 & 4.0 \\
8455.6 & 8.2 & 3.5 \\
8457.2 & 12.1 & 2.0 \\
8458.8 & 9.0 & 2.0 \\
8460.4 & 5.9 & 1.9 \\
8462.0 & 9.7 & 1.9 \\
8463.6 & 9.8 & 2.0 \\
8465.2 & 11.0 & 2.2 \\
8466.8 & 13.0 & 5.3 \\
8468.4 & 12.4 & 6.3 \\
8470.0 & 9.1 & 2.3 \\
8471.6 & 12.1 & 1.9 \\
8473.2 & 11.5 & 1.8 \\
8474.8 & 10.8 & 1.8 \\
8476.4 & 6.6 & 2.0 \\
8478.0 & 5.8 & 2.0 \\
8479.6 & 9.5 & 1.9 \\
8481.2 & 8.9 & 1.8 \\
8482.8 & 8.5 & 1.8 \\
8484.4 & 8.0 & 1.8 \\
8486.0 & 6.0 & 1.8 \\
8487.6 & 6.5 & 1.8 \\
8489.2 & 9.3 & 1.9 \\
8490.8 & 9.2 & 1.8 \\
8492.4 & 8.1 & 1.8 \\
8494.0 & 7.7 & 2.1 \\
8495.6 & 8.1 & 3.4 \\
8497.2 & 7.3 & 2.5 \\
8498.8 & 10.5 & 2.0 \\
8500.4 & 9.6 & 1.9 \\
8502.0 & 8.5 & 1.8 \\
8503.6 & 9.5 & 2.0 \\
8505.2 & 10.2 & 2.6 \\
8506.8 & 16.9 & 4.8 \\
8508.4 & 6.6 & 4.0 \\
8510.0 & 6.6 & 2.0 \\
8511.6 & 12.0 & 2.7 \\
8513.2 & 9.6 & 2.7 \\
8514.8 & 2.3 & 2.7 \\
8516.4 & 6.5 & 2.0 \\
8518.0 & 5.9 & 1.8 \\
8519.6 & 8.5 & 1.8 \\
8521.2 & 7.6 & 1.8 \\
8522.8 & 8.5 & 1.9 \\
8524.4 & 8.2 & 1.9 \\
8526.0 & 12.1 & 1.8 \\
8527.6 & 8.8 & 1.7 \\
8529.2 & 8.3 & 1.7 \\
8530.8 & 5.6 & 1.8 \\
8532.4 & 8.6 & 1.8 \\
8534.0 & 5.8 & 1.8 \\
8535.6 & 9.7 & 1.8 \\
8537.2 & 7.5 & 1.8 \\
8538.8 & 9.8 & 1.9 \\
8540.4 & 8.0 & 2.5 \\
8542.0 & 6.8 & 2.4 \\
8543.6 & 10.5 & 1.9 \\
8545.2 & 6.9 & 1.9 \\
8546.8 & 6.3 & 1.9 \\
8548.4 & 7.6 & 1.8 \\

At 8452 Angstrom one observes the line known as [N II]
